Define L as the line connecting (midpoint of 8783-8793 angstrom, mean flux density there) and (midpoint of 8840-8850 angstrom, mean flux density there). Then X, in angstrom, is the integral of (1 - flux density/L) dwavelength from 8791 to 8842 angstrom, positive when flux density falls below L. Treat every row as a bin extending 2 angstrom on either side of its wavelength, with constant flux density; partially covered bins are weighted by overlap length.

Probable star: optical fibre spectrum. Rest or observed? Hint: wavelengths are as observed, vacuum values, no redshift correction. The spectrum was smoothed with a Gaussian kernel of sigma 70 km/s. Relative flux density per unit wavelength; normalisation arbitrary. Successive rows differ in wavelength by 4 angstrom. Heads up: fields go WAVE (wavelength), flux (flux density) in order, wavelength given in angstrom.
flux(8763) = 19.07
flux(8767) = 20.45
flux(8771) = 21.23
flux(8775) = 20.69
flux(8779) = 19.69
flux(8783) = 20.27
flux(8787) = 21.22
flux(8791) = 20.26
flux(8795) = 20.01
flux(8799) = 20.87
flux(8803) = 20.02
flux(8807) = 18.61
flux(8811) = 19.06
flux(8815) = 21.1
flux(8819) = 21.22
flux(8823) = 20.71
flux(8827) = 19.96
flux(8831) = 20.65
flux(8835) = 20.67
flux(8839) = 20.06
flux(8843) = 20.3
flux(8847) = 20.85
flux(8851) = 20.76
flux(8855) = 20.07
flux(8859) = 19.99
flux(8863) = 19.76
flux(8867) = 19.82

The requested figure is 0.9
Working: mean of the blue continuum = 20.6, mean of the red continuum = 20.5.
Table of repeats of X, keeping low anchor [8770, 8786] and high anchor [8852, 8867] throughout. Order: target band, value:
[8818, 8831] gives -0.26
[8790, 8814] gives 0.57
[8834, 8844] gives -0.11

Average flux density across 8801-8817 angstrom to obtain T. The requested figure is 19.7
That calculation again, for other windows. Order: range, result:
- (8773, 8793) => 20.4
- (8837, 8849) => 20.4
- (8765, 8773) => 20.8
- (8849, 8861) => 20.3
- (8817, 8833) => 20.6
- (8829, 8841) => 20.5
